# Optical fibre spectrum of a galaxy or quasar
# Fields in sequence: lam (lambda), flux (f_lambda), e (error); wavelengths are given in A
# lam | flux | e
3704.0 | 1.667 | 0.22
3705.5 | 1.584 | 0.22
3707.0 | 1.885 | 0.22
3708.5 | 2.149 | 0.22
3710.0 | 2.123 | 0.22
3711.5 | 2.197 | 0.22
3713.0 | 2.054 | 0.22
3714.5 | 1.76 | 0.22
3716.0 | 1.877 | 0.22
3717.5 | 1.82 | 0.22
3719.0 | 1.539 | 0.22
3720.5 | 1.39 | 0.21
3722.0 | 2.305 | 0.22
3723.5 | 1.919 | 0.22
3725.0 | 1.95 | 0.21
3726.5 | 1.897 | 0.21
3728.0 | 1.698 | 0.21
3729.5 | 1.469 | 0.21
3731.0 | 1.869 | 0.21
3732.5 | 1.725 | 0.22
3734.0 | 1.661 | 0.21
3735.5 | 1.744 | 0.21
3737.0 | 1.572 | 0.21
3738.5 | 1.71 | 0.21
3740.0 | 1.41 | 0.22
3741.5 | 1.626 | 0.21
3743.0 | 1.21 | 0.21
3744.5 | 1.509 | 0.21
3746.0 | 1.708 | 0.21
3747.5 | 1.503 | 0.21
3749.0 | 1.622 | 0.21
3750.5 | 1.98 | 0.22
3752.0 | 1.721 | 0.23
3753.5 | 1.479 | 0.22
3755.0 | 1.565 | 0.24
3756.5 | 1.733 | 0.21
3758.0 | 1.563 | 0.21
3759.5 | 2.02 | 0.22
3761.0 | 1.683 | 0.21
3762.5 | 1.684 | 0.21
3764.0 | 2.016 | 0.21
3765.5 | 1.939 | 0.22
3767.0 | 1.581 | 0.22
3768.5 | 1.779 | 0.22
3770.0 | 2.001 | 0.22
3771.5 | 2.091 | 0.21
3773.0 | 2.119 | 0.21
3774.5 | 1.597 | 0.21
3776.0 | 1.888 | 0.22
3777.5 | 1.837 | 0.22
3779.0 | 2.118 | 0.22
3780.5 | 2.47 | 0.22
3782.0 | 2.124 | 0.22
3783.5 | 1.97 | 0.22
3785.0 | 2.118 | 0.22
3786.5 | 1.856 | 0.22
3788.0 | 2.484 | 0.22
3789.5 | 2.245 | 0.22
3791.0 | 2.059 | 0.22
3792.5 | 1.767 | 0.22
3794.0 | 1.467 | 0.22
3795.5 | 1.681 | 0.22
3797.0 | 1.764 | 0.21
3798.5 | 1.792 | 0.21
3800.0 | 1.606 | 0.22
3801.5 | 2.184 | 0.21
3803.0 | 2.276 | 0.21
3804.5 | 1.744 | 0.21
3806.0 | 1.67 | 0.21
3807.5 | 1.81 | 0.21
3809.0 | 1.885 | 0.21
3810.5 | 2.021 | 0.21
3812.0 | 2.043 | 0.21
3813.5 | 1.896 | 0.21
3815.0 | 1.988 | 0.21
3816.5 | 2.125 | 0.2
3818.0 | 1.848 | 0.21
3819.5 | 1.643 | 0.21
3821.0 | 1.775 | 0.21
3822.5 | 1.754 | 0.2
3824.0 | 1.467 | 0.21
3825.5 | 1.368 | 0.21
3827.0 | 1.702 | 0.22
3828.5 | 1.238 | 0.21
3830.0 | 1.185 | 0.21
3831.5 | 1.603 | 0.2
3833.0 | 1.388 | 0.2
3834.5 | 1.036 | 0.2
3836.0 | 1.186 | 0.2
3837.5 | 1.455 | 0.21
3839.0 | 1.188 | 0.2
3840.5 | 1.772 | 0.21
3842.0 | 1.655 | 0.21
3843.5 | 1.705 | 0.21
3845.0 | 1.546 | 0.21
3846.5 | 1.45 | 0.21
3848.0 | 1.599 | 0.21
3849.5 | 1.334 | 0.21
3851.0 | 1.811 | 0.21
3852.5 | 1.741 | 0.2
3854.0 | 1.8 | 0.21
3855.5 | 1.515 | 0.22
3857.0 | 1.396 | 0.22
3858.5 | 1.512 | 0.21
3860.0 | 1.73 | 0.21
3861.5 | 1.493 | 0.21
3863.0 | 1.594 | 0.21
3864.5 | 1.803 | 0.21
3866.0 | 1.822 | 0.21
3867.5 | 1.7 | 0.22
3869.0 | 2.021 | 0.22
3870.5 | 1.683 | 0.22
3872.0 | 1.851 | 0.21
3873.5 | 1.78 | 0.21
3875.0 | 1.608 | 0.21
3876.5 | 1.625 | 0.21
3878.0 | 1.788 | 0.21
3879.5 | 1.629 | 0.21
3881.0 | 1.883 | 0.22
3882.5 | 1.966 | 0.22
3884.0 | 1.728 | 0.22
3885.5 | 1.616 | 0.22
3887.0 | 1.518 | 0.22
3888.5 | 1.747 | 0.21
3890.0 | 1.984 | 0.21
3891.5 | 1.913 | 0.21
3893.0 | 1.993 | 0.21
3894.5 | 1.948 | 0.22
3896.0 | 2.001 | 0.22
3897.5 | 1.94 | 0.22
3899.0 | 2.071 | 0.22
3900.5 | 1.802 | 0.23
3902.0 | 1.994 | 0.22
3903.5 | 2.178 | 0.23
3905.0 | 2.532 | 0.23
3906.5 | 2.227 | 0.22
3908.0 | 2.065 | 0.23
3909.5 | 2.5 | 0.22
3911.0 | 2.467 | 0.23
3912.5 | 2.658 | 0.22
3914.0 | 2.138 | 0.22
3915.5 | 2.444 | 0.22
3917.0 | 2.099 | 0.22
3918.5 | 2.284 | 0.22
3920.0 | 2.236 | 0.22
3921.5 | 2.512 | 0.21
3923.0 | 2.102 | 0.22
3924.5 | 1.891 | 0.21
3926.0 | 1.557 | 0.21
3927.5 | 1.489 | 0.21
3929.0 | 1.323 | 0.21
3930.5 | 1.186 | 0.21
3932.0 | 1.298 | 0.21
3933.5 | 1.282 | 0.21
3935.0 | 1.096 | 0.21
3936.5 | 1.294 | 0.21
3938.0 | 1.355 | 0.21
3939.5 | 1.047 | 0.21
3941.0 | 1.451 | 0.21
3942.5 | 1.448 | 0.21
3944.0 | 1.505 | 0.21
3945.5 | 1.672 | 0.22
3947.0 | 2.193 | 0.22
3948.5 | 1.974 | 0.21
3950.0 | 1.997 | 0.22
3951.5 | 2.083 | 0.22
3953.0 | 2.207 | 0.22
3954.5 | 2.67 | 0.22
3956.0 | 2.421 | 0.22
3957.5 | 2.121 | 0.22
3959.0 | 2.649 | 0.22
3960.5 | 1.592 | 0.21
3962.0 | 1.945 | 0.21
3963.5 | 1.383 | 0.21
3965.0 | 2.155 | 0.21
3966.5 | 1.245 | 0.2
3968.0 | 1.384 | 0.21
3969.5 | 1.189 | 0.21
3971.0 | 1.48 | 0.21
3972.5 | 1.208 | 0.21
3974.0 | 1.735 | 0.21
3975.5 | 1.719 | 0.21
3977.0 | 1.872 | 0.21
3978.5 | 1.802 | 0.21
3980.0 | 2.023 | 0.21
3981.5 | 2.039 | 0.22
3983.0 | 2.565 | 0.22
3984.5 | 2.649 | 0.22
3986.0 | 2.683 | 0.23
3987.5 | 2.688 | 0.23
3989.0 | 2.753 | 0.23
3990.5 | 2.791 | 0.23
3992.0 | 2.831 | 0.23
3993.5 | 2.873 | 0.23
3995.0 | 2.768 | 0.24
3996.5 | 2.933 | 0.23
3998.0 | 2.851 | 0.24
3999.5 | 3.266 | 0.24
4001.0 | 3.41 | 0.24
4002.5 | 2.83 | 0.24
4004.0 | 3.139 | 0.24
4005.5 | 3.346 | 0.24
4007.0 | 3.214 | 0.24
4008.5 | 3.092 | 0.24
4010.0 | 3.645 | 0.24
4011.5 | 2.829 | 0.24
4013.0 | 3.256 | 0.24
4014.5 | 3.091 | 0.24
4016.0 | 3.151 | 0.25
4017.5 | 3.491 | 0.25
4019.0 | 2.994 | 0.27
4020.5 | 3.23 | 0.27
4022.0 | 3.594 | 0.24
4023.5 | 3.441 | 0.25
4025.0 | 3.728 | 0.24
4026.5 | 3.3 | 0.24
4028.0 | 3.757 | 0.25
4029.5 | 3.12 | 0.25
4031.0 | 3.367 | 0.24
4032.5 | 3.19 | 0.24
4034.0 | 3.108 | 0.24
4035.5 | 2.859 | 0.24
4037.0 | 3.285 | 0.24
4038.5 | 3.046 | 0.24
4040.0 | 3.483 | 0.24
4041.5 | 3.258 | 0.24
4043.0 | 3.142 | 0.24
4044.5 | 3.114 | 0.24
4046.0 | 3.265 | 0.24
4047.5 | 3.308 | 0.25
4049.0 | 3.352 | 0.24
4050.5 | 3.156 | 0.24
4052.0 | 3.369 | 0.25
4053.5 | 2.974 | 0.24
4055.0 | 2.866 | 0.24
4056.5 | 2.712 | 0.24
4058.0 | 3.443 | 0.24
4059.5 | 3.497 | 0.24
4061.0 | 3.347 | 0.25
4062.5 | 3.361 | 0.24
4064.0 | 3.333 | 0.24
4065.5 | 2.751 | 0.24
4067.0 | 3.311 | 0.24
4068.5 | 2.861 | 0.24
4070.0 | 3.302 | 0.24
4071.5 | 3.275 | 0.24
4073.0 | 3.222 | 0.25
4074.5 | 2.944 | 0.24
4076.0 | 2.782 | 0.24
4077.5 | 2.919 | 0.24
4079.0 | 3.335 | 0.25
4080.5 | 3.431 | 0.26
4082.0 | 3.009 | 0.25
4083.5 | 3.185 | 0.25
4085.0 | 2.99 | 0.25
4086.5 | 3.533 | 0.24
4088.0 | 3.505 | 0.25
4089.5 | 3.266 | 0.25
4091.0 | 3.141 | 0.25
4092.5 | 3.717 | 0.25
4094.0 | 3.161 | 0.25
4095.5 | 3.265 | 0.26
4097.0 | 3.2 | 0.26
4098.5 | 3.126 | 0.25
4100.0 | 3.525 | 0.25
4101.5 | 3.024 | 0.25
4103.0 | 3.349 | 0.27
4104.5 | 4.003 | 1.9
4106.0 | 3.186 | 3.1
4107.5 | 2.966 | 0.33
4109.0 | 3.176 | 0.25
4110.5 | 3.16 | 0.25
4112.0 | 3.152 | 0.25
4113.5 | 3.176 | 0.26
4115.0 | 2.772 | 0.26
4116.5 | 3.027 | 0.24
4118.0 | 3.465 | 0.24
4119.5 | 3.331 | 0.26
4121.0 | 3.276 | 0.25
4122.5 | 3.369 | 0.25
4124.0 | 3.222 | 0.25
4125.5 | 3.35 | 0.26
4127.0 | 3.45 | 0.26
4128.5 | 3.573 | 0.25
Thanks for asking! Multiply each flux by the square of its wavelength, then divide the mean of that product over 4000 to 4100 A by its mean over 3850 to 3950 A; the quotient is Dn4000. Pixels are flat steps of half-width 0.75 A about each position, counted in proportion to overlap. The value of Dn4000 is 1.92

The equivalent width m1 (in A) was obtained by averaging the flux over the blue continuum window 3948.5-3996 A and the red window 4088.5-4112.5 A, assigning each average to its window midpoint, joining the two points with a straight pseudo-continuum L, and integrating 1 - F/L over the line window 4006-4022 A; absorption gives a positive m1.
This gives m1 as -4.7 A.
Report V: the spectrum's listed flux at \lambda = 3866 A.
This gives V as 1.822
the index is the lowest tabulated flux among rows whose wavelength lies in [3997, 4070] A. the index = 2.712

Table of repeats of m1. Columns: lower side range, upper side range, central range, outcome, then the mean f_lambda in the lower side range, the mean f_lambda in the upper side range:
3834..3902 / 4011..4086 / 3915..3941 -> 6.2 A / 1.69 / 3.21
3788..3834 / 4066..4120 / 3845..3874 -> 5.2 A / 1.77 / 3.21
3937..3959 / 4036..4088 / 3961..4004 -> 0.8 A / 1.89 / 3.18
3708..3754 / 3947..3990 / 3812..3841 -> 4.5 A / 1.75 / 2.02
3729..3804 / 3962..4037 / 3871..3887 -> 3.6 A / 1.81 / 2.71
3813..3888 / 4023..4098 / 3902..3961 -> 7.9 A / 1.63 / 3.22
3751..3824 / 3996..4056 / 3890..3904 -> 2.9 A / 1.88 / 3.22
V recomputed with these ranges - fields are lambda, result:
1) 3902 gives 1.994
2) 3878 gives 1.788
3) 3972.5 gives 1.208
